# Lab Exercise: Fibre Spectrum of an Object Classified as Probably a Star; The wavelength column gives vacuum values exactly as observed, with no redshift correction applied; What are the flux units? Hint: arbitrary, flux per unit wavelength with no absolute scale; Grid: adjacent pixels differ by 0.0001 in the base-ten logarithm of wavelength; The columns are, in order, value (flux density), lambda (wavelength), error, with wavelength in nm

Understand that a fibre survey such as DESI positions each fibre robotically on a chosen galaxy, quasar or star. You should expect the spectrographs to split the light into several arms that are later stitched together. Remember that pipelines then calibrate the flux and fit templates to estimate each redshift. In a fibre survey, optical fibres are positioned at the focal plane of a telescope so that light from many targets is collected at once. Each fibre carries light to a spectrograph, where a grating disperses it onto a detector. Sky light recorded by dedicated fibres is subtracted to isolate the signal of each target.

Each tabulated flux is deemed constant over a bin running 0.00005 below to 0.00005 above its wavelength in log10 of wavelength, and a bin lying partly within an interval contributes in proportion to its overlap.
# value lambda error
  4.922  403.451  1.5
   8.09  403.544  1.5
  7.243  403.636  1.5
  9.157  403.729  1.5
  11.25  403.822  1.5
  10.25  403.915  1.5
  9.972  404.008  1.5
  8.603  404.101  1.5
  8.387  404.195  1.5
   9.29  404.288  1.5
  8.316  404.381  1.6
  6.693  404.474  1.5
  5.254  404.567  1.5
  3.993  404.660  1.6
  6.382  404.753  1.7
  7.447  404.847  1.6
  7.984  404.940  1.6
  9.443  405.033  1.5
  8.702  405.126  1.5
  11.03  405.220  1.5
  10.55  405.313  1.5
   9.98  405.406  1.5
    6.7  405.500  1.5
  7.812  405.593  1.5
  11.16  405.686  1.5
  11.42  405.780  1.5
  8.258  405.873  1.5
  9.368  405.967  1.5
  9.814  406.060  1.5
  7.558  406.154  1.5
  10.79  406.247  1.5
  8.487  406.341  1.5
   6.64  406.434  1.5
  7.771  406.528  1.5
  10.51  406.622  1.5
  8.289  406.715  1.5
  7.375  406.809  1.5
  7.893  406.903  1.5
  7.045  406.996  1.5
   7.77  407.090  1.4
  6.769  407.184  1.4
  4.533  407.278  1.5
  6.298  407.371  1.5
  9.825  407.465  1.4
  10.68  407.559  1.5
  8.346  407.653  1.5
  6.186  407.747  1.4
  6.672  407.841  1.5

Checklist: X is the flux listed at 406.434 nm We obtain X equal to 6.64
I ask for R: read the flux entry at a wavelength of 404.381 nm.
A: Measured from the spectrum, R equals 8.316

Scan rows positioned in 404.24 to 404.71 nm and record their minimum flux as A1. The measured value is 3.993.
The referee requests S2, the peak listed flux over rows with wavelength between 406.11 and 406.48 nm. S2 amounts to 10.79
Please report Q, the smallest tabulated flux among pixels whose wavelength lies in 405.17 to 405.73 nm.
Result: 6.7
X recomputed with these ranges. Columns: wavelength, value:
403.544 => 8.09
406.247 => 10.79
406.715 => 8.289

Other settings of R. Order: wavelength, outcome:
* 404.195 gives 8.387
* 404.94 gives 7.984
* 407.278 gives 4.533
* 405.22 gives 11.03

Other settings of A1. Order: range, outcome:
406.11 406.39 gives 7.558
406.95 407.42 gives 4.533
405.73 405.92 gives 8.258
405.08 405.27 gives 8.702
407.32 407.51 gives 6.298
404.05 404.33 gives 8.387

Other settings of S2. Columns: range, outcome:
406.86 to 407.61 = 10.68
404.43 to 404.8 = 6.693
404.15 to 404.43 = 9.29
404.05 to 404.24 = 8.603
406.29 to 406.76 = 10.51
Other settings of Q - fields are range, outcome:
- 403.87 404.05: 9.972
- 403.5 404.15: 7.243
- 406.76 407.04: 7.045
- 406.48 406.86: 7.375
